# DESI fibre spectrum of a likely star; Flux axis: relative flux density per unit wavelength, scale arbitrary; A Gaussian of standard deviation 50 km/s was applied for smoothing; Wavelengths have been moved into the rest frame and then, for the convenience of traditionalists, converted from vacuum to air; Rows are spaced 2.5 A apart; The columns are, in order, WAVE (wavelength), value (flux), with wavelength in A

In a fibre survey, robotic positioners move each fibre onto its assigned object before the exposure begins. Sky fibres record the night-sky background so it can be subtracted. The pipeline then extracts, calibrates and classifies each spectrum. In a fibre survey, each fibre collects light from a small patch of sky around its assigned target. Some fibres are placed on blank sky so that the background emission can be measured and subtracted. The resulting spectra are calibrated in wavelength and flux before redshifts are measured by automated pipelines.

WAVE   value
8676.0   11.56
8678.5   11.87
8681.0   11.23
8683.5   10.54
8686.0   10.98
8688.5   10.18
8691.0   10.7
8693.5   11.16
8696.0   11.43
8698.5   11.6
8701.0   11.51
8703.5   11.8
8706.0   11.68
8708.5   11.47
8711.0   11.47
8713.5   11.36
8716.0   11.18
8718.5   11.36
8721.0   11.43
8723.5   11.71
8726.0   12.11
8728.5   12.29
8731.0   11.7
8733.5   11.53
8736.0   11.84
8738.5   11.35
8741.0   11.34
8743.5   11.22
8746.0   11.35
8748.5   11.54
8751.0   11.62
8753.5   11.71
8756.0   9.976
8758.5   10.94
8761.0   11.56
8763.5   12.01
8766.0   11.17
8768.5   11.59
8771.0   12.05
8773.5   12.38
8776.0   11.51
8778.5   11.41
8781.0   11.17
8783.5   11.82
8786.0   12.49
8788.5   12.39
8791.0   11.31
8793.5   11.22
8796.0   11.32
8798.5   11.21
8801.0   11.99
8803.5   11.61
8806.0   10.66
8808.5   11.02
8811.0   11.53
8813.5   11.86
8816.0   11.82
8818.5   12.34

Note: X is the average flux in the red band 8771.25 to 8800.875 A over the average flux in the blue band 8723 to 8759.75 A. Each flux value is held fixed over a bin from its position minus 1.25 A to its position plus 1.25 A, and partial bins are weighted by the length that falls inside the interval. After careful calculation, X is 1.02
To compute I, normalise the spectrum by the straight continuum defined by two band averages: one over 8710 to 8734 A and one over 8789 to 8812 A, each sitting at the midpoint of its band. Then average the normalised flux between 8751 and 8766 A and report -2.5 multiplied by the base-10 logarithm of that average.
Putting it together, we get 0.02 mag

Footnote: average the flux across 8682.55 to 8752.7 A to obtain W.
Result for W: 11.4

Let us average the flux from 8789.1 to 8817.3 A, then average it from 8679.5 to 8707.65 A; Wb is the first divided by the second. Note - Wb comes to 1.0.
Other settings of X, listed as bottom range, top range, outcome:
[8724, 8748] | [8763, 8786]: 1.01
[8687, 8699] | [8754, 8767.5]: 1.02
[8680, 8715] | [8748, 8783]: 1.02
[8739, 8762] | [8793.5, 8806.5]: 1.01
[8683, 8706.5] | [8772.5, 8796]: 1.05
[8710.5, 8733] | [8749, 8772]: 0.98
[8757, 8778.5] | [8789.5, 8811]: 0.97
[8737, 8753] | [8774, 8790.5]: 1.03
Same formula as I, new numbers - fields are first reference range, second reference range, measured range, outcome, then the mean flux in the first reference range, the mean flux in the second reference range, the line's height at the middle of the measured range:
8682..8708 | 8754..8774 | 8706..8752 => -0.02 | 11.2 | 11.4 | 11.3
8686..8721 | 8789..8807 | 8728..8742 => -0.03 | 11.3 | 11.4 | 11.3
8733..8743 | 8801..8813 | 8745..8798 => -0.01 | 11.5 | 11.3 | 11.4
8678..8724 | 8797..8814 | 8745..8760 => 0.01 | 11.3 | 11.4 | 11.3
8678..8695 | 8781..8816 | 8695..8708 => -0.06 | 10.9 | 11.6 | 11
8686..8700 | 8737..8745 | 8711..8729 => -0.04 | 11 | 11.3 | 11.2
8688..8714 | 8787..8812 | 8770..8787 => -0.04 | 11.3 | 11.4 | 11.4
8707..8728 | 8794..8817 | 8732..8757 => 0.01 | 11.5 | 11.4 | 11.5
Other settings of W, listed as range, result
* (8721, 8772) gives 11.5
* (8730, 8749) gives 11.5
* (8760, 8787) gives 11.7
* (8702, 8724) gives 11.5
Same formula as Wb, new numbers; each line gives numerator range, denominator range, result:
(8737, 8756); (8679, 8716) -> 1.01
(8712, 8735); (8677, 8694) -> 1.06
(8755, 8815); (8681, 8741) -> 1.01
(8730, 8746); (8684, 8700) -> 1.04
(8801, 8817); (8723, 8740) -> 0.97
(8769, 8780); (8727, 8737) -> 1.00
